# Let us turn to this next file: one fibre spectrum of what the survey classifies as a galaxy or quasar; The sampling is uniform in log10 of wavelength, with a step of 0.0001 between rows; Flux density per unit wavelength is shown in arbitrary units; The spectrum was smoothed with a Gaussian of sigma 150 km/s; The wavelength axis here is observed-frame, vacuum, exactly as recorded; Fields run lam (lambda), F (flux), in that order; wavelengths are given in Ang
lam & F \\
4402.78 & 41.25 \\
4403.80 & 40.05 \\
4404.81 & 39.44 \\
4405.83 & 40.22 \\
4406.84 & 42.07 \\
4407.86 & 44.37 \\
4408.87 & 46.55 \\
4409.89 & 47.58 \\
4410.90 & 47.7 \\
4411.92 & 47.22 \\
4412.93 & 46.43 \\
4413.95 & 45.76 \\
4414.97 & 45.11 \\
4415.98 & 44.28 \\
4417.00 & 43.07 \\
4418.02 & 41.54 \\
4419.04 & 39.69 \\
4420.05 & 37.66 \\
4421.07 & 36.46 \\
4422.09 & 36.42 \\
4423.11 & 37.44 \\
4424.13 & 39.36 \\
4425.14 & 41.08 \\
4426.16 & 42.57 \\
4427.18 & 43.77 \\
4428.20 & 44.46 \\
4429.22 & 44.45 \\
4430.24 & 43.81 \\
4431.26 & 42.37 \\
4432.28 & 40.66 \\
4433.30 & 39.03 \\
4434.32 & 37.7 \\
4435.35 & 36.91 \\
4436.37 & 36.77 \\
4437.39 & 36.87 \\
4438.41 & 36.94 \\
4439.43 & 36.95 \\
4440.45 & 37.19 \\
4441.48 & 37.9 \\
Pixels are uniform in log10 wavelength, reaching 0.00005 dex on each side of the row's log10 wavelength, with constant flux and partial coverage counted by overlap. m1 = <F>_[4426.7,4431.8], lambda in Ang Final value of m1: 43.8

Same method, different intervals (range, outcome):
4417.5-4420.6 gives 39.6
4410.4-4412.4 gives 47.4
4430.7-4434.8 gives 40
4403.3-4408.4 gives 41.3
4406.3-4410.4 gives 45.2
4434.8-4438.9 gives 36.8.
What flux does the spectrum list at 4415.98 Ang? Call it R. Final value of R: 44.28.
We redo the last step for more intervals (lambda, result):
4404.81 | 39.44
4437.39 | 36.87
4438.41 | 36.94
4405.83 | 40.22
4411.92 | 47.22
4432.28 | 40.66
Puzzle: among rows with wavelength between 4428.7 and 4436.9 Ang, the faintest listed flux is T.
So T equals 36.77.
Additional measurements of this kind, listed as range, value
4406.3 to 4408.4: 42.07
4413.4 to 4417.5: 43.07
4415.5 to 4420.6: 37.66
